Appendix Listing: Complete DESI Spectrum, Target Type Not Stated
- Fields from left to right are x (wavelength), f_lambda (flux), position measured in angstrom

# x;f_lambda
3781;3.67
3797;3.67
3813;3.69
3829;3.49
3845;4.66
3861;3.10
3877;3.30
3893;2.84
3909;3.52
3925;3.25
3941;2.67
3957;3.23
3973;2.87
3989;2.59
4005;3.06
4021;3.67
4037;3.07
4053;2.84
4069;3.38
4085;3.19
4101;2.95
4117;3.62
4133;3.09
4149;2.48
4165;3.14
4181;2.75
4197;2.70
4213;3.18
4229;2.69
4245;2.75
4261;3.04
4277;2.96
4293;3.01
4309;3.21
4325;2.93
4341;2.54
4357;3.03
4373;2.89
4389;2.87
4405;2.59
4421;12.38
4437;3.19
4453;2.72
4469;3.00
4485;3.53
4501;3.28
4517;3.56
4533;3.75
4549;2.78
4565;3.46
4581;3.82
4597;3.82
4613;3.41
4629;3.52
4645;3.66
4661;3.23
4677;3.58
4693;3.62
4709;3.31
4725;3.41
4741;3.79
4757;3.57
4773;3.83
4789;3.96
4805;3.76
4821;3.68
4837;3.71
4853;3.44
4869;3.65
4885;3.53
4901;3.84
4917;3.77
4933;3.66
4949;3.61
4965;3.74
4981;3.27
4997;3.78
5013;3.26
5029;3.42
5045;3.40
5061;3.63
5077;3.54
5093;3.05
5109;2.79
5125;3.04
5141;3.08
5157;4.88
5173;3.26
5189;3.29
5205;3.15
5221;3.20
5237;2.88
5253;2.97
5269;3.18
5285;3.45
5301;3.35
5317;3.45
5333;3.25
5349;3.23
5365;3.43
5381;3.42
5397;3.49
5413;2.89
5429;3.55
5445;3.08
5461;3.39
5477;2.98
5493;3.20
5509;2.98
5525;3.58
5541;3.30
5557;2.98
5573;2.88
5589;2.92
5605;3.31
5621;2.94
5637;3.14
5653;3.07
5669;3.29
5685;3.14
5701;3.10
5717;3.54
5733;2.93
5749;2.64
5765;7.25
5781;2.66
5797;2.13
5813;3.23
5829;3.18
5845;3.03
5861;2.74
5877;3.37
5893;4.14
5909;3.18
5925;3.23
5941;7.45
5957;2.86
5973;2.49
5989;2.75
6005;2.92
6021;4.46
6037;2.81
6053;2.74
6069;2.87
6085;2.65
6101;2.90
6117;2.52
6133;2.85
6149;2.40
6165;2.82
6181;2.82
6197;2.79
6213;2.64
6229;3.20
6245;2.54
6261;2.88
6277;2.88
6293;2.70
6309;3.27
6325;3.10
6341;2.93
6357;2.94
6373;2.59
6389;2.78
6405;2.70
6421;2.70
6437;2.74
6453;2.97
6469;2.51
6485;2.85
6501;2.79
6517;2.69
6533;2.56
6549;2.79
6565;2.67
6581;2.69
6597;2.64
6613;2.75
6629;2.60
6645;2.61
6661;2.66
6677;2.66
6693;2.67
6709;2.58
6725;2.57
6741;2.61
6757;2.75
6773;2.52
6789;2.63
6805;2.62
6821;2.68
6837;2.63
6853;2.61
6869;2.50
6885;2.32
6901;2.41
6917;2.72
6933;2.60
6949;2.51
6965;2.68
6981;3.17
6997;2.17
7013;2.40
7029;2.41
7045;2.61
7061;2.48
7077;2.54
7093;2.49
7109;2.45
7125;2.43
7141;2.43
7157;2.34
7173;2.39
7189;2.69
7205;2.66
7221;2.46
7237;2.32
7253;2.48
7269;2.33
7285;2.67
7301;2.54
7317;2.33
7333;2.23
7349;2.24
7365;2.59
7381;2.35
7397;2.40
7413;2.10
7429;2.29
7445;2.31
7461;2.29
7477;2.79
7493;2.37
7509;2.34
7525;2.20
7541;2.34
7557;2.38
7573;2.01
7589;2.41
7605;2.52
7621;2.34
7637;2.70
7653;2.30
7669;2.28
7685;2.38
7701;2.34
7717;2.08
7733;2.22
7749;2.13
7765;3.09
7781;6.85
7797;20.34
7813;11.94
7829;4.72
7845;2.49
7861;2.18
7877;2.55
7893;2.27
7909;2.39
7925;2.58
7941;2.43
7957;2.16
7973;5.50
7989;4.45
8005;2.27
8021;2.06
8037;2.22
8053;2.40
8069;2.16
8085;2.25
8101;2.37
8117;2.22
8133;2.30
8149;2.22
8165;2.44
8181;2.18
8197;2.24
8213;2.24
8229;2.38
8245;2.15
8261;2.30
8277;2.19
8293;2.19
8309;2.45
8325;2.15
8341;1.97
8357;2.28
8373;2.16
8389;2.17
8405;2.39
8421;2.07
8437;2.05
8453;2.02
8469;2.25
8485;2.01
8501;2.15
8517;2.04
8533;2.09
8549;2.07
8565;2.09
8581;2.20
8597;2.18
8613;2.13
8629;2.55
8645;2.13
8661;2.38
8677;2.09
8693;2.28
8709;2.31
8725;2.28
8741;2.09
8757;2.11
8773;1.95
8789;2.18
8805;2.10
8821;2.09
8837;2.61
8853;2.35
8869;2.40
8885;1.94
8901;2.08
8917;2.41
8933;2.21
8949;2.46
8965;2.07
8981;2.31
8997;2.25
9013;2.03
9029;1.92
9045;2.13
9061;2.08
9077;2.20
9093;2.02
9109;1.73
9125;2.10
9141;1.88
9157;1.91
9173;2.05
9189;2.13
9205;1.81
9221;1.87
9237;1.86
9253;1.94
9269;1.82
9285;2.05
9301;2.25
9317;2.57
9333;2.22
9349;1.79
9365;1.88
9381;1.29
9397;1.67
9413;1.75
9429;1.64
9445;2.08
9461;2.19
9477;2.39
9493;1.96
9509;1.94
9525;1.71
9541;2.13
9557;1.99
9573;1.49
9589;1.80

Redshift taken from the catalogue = 0.187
